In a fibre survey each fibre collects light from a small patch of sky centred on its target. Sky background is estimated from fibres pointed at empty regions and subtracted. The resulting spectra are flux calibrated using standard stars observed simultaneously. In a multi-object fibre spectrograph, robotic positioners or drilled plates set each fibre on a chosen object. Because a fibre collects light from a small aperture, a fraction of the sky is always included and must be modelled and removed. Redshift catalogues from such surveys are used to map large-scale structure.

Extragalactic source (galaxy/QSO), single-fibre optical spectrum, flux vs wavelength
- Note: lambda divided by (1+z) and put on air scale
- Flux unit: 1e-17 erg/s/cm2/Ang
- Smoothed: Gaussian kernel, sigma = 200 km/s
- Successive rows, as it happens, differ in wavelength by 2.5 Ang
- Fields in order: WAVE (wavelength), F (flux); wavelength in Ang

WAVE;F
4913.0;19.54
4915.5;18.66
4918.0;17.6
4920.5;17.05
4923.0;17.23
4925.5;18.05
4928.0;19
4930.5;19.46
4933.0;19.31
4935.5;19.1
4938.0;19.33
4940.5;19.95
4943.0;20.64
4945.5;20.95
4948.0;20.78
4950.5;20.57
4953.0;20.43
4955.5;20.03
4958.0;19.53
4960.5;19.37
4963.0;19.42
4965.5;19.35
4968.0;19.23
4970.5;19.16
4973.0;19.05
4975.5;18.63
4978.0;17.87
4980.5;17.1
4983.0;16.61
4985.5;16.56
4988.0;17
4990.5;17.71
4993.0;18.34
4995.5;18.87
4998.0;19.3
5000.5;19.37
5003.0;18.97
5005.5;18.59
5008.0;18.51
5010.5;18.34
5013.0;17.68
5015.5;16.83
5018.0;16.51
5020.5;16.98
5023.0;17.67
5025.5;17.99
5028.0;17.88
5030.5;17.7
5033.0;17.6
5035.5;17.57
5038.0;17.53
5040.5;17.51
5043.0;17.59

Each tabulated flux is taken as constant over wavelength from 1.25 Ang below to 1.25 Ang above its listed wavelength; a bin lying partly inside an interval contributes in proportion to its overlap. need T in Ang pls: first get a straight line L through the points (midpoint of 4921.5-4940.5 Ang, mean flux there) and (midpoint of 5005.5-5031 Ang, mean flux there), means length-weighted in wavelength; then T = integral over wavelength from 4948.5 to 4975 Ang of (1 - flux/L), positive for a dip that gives -1.7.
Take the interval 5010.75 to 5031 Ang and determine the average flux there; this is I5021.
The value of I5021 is 17.4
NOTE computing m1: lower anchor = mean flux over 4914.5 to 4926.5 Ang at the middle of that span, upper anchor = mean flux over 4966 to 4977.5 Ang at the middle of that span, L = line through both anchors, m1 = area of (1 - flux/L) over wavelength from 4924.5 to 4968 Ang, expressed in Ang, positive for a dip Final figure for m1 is -3.29 Ang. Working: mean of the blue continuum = 17.7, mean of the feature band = 19.7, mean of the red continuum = 19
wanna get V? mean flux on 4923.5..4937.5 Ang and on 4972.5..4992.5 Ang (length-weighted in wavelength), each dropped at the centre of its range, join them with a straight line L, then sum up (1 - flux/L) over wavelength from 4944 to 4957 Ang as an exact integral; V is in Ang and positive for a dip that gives -1.5 Ang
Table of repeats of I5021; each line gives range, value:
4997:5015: 18.6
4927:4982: 19.5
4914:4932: 18.2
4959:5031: 18.2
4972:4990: 17.5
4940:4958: 20.4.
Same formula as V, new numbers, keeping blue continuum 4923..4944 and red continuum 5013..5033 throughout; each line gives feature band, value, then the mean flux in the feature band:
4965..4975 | -0.36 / 19.1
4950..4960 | -0.68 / 20.1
